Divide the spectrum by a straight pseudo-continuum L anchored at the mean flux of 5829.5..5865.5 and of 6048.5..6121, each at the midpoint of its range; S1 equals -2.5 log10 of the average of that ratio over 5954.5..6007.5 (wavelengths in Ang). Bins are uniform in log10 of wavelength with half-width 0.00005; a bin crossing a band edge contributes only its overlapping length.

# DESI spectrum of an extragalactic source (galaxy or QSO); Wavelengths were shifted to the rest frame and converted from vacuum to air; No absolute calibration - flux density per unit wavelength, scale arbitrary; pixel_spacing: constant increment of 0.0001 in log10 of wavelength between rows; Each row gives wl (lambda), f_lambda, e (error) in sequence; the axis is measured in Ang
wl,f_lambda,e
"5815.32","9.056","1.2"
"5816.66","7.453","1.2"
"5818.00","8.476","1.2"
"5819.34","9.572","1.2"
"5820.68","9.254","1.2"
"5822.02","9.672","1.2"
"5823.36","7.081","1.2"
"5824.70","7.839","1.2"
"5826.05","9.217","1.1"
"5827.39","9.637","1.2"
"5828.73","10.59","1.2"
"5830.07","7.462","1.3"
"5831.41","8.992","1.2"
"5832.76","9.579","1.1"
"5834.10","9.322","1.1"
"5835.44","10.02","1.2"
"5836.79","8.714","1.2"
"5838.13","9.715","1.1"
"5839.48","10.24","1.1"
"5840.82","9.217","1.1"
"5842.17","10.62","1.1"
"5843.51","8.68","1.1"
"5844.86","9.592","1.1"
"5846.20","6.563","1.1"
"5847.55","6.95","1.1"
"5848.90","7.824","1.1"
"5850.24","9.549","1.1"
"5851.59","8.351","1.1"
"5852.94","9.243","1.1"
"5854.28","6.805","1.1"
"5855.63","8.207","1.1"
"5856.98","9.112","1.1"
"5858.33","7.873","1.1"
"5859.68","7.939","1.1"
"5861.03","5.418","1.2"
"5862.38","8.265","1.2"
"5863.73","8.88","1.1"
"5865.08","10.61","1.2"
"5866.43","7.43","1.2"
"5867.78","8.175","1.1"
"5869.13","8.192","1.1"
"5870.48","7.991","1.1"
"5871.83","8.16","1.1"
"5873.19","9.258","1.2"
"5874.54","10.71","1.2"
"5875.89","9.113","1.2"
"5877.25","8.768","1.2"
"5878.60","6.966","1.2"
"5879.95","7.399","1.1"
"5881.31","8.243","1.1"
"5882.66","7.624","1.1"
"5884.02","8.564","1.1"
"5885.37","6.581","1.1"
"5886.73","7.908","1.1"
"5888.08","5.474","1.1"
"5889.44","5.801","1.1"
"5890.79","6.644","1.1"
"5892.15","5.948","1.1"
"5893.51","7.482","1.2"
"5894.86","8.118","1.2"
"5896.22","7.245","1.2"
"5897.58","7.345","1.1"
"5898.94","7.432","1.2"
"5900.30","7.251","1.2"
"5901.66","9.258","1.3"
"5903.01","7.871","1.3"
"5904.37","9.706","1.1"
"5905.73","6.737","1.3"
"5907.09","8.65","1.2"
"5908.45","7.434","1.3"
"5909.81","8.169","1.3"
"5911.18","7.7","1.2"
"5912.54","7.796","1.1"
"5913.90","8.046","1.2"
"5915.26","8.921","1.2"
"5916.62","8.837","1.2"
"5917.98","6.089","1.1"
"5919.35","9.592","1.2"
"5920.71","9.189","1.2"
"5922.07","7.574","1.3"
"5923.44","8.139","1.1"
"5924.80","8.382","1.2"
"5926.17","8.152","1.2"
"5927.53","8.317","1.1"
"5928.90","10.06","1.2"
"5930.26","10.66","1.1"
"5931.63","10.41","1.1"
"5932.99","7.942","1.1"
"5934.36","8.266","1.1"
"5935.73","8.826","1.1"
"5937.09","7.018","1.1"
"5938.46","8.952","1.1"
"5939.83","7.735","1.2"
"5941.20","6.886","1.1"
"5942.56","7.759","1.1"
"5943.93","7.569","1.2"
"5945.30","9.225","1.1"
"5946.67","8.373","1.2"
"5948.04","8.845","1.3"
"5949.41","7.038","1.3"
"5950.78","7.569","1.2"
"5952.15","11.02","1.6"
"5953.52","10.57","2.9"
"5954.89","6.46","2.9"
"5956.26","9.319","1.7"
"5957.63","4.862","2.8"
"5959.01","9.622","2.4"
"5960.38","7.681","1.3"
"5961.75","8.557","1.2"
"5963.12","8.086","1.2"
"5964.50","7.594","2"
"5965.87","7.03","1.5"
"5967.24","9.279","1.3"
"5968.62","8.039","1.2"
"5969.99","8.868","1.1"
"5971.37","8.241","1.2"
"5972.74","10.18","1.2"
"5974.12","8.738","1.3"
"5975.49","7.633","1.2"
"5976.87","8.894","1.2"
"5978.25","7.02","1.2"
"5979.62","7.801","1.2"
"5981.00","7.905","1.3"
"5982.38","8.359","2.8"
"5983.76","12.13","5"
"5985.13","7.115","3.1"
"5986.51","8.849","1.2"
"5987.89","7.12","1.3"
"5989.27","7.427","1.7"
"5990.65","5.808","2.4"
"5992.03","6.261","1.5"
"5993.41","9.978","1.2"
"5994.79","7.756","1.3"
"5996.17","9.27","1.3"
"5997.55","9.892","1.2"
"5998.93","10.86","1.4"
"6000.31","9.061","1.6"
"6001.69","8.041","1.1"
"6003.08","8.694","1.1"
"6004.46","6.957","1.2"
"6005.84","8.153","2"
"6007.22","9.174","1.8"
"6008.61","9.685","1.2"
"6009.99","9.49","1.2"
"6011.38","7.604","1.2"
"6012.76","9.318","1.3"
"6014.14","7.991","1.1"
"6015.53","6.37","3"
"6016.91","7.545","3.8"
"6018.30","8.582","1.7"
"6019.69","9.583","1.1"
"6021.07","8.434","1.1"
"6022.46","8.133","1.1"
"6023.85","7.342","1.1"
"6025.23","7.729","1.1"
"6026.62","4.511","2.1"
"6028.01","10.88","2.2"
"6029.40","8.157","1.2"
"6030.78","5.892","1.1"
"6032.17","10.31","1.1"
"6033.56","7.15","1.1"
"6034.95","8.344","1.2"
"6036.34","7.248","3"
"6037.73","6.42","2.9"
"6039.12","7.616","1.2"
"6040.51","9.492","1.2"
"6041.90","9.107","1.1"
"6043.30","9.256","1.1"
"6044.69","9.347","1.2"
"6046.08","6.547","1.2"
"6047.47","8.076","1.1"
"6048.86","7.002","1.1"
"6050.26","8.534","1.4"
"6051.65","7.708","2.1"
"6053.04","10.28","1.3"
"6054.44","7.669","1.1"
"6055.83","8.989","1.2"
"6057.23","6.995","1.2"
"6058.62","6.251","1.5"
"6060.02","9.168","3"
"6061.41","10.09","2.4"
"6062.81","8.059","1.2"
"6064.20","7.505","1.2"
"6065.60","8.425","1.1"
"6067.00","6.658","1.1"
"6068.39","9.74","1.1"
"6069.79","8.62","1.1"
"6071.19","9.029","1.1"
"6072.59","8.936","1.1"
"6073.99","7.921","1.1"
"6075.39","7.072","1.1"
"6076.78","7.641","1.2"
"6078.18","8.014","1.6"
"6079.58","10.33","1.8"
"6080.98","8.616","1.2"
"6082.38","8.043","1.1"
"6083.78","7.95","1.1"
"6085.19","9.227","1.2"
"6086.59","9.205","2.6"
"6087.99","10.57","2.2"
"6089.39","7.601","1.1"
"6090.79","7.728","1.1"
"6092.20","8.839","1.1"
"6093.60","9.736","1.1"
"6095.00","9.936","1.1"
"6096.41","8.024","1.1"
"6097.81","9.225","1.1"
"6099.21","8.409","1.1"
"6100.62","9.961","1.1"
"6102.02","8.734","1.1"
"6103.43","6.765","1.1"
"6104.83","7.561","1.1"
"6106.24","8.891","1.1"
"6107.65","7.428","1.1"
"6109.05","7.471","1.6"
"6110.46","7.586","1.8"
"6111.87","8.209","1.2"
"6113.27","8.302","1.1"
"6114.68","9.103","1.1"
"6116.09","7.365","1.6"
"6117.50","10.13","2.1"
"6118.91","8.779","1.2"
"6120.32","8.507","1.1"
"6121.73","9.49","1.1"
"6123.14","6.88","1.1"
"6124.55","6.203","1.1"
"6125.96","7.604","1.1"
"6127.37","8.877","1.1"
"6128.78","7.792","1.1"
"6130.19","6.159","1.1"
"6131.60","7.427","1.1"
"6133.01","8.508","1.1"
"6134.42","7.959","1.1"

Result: 0.03 mag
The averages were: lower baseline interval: 8.65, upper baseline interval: 8.44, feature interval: 8.28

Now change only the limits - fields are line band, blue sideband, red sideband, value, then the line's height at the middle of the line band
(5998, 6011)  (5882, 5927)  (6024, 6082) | -0.11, 8.03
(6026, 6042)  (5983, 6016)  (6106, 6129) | 0.06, 8.38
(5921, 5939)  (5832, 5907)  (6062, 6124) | -0.05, 8.27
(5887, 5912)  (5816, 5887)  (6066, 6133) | 0.14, 8.52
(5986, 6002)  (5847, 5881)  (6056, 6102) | 0.01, 8.45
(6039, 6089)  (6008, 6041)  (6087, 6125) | -0.02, 8.25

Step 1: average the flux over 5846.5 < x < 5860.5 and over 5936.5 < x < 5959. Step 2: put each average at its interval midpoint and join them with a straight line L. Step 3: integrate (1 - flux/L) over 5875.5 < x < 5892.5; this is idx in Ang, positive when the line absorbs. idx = 1.7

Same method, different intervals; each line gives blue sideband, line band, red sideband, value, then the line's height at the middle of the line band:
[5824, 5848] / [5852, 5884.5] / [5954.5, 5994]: 2.0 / 8.84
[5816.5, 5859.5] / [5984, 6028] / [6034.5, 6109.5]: 1.3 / 8.49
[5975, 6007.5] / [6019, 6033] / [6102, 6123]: 0.4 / 8.31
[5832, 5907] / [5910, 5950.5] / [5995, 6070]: -0.6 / 8.23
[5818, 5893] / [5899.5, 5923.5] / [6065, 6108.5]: 0.7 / 8.42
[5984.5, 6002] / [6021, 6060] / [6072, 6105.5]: 2.0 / 8.43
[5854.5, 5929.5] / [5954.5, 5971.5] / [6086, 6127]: 0.3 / 8.14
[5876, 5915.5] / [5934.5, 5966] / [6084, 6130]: -1.2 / 7.83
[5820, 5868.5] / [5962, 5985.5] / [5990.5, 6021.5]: 0.3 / 8.54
